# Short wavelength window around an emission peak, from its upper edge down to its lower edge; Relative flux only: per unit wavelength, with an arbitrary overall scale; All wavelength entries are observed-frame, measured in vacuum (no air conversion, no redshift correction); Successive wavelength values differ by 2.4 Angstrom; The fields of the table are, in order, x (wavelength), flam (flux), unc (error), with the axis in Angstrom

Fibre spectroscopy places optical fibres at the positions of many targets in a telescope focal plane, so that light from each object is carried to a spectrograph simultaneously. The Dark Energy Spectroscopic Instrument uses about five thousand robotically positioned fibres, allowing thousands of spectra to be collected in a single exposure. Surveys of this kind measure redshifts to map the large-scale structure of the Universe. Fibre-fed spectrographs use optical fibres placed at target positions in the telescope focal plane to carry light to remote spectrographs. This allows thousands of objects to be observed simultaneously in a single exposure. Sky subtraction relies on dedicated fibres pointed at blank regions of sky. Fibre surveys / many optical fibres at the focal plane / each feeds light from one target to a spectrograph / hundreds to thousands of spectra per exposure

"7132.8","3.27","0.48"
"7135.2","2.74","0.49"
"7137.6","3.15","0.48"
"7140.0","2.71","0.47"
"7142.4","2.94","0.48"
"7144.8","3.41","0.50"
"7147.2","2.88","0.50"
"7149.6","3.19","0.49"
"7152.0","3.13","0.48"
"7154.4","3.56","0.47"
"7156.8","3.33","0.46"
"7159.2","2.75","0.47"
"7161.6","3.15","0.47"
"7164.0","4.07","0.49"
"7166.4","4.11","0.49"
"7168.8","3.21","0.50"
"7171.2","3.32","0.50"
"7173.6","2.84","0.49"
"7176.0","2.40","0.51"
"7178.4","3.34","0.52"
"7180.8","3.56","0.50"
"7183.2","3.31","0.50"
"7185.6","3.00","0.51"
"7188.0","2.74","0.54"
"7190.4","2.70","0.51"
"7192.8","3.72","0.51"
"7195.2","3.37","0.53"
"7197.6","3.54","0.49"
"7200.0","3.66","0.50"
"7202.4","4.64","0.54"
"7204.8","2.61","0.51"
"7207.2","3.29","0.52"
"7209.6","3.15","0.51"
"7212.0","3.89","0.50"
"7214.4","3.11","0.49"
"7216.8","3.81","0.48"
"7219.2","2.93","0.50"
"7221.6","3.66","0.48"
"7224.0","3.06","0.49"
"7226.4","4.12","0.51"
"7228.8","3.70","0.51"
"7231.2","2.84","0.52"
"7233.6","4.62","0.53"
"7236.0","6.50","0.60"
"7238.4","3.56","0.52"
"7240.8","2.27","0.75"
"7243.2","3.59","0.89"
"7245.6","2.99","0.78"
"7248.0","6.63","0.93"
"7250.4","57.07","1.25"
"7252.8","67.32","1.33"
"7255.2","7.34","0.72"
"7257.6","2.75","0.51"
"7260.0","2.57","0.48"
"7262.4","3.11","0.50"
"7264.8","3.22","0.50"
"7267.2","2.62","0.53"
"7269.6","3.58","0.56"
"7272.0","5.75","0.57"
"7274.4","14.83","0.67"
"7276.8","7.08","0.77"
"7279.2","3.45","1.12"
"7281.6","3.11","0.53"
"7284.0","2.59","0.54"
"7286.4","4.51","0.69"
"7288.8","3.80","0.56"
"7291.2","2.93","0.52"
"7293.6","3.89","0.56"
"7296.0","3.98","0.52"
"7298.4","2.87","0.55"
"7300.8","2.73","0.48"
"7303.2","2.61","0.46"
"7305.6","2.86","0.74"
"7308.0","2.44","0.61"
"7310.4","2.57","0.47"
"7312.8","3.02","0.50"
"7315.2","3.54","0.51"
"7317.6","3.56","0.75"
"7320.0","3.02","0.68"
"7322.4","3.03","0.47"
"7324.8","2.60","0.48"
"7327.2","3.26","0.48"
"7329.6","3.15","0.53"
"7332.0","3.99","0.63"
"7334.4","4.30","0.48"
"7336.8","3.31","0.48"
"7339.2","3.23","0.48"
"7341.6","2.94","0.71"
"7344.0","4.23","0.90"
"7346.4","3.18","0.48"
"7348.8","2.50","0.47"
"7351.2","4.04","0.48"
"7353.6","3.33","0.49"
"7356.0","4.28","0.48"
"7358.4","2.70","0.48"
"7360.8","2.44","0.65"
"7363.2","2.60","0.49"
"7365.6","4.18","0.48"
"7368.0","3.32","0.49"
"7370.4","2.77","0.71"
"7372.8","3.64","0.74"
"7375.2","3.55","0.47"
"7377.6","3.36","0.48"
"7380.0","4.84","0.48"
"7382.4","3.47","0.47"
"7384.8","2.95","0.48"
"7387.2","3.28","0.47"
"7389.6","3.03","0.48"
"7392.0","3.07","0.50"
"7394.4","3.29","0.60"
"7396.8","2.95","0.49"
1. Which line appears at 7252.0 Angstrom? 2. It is H-alpha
